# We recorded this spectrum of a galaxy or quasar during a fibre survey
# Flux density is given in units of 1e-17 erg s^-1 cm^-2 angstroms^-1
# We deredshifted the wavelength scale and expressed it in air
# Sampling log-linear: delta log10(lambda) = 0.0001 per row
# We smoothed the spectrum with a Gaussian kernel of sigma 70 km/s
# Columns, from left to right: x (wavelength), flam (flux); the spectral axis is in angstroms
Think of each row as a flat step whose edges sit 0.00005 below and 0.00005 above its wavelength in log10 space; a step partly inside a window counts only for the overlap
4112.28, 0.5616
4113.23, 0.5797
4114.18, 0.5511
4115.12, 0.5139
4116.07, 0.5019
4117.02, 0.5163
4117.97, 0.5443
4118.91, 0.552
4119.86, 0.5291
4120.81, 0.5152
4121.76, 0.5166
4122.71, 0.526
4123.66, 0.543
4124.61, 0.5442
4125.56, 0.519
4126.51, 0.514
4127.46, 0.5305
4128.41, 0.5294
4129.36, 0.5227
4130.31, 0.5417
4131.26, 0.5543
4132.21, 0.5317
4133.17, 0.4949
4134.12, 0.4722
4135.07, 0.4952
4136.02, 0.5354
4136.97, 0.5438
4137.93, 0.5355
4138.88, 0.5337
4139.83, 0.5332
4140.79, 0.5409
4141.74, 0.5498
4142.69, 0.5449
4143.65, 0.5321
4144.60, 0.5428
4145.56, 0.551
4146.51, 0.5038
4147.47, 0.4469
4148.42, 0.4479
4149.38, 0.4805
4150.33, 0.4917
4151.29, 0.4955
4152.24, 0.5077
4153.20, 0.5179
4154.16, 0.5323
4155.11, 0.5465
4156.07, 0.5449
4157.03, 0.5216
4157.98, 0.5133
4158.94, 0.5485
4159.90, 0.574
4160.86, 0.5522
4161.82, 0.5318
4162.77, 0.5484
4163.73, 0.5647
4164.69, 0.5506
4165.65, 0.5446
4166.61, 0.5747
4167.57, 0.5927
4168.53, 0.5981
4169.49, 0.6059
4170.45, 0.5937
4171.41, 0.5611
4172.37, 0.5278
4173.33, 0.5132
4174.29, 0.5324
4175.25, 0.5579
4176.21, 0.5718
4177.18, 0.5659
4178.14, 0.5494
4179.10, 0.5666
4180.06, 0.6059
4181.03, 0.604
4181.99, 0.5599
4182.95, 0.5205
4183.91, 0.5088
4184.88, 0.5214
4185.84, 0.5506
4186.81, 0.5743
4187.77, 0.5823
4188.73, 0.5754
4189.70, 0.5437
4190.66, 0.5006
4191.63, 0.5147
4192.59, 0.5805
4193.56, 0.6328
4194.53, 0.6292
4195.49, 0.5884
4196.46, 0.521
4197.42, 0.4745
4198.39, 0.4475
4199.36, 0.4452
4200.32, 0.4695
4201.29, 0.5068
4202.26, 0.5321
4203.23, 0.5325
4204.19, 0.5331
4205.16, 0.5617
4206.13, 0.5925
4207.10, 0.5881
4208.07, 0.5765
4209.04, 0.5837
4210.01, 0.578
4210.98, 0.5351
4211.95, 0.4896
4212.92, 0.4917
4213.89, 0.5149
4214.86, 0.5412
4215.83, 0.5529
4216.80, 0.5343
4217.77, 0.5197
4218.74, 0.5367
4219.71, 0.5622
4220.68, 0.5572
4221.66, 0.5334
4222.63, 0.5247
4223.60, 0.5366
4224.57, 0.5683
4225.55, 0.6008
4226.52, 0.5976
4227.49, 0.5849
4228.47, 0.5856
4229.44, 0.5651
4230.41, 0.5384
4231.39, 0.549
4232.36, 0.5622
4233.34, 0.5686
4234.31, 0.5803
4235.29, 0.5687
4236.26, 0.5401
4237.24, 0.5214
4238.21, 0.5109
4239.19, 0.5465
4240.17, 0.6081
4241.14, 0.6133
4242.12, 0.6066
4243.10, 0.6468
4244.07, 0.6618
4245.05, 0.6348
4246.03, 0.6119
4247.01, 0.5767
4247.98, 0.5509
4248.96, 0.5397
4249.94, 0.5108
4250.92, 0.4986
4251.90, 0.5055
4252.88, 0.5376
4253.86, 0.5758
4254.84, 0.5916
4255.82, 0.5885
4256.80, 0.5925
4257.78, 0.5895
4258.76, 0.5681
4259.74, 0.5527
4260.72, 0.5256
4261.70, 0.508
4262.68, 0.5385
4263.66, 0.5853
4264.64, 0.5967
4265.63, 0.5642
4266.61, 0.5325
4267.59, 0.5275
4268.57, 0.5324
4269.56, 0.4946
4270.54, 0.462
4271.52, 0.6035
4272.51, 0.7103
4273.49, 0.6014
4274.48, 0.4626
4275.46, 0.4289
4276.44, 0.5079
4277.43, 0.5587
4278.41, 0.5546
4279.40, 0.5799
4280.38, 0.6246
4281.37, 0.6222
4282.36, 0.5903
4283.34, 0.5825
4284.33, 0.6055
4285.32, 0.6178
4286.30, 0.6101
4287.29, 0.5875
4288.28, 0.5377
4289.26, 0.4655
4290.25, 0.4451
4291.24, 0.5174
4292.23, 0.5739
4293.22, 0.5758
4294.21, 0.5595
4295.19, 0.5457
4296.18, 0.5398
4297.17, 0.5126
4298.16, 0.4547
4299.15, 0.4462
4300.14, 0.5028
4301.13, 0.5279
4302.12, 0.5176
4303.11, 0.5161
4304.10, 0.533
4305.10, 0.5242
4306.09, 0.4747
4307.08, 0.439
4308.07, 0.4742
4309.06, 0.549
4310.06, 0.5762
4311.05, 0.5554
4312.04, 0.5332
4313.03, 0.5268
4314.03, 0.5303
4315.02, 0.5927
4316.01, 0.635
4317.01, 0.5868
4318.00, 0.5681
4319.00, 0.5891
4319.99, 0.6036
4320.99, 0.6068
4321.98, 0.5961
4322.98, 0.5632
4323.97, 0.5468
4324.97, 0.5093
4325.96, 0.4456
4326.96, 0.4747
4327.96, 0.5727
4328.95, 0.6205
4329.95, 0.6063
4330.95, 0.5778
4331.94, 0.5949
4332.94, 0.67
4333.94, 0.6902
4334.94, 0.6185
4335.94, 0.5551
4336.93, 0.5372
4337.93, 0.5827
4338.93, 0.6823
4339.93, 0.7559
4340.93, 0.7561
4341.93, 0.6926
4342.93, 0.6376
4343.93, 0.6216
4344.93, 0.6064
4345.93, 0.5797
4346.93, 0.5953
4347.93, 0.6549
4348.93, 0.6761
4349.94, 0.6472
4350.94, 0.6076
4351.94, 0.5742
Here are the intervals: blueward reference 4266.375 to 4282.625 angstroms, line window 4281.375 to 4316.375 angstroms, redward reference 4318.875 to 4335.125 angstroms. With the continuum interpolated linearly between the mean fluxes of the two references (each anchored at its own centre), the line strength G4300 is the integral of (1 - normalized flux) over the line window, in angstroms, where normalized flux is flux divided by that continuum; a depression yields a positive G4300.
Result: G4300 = 1.7 angstroms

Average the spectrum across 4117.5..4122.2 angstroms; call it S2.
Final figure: 0.532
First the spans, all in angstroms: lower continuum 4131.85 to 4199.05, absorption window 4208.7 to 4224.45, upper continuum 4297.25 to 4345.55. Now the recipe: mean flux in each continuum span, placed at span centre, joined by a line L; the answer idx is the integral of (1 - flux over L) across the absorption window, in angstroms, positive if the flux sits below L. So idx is 0.37 angstroms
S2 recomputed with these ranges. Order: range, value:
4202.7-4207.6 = 0.561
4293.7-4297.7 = 0.54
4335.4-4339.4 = 0.59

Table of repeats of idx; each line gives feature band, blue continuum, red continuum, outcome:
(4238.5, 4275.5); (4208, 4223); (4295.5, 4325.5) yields -1.8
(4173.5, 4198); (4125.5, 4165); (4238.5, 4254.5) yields -0.5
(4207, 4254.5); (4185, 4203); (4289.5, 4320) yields -2.2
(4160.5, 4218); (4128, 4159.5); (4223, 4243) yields -0.4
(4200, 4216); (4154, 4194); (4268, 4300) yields 0.4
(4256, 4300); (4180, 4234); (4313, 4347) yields 2.1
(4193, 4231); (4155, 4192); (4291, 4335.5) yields 0.6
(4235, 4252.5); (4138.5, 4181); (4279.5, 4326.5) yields -0.8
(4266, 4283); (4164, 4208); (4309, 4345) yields 0.7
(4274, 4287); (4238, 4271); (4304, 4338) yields -0.1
